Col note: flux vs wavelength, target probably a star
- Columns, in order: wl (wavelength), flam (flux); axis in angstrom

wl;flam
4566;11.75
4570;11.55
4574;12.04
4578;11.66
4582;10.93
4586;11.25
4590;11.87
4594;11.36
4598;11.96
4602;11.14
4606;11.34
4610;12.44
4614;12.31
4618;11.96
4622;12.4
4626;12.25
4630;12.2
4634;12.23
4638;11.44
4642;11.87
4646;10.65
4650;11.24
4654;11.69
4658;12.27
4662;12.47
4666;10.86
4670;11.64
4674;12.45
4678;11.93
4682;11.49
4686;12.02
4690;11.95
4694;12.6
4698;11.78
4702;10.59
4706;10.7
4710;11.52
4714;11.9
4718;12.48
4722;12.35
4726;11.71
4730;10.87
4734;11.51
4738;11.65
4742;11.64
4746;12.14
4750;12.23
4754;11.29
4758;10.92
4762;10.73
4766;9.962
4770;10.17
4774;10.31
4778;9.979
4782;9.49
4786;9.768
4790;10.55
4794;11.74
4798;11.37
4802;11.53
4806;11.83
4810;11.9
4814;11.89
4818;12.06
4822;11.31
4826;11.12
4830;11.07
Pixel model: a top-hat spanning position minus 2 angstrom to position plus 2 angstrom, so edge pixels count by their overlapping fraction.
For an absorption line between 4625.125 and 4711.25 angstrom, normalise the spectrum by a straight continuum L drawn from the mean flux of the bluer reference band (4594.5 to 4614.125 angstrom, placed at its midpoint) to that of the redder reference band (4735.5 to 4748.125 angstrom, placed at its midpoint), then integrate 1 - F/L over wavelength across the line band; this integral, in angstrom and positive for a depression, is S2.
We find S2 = 0.5 angstrom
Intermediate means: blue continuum 11.8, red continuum 11.8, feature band 11.7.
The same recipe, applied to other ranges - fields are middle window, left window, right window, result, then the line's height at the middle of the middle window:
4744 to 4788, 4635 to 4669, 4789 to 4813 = 3.5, 11.6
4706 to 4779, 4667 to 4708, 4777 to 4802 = -1.3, 11.1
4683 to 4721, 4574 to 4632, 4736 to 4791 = -1.9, 11.2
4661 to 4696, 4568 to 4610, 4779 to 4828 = -1.6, 11.4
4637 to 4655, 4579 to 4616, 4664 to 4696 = 0.6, 11.8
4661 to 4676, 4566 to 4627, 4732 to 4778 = -0.5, 11.5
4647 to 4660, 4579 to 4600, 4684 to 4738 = -0.1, 11.6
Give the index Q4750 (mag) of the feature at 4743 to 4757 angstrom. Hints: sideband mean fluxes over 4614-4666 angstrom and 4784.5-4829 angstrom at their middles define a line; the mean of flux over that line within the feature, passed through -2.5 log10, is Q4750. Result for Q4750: -0.02 mag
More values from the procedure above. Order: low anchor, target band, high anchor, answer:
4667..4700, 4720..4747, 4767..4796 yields -0.06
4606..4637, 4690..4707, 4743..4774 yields 0.00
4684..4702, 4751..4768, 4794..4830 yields 0.09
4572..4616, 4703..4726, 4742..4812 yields -0.05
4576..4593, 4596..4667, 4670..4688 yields -0.01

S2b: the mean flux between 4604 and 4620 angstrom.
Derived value 12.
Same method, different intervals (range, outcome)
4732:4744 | 11.6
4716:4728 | 12.2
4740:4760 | 11.6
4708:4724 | 12.1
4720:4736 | 11.6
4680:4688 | 11.8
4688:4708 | 11.5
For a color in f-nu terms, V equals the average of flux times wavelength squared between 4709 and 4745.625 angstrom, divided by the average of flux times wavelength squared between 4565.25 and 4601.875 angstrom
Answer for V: 1.08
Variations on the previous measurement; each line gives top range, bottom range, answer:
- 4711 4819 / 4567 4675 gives 1.02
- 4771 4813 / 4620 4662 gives 0.98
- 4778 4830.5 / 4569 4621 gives 1.04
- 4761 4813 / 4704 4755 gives 0.94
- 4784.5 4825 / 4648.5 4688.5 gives 1.02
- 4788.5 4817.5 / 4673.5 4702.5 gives 1.02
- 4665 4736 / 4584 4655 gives 1.03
